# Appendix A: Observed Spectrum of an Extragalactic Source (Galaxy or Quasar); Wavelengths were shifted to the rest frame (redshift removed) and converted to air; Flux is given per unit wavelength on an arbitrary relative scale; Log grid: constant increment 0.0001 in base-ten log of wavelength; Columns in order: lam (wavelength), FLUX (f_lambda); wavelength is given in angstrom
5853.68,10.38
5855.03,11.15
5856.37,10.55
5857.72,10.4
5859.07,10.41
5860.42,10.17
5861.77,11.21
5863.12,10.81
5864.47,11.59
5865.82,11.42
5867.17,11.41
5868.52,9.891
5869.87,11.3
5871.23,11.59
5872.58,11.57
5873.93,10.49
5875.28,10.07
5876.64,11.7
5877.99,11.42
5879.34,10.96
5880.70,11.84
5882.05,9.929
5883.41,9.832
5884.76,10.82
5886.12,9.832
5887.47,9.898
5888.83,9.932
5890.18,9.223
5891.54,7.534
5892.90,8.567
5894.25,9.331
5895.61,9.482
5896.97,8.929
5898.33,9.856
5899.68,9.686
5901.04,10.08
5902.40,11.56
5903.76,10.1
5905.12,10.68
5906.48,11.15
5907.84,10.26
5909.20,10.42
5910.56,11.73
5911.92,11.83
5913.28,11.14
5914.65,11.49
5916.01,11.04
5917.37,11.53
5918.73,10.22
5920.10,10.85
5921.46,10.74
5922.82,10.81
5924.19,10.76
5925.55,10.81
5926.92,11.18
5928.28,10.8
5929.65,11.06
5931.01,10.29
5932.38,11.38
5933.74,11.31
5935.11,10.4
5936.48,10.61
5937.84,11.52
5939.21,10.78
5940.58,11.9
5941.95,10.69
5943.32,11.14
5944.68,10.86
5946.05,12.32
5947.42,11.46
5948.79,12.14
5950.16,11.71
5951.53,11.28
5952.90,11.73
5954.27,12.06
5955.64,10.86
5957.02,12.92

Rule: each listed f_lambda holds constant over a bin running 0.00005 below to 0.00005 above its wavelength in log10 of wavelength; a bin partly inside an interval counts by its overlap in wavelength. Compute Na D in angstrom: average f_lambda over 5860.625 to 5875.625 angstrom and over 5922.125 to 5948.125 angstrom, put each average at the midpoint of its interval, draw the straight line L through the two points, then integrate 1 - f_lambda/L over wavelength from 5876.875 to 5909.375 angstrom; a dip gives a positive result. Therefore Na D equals 2.8 angstrom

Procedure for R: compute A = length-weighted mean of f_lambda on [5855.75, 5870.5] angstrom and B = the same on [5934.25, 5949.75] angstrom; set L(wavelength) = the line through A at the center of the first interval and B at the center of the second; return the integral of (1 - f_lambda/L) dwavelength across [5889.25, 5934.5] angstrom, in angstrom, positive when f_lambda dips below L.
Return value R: 2.55 angstrom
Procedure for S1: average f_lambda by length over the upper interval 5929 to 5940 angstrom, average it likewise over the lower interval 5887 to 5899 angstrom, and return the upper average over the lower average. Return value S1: 1.19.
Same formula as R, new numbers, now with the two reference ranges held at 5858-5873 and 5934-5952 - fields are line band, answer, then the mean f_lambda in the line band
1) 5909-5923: 0.11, 11.1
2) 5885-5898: 2.15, 9.26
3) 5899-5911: 0.59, 10.6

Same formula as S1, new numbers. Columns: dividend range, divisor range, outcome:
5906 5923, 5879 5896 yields 1.13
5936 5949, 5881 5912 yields 1.13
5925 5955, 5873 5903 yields 1.12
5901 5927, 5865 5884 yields 1.00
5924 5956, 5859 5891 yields 1.05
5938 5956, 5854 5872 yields 1.05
